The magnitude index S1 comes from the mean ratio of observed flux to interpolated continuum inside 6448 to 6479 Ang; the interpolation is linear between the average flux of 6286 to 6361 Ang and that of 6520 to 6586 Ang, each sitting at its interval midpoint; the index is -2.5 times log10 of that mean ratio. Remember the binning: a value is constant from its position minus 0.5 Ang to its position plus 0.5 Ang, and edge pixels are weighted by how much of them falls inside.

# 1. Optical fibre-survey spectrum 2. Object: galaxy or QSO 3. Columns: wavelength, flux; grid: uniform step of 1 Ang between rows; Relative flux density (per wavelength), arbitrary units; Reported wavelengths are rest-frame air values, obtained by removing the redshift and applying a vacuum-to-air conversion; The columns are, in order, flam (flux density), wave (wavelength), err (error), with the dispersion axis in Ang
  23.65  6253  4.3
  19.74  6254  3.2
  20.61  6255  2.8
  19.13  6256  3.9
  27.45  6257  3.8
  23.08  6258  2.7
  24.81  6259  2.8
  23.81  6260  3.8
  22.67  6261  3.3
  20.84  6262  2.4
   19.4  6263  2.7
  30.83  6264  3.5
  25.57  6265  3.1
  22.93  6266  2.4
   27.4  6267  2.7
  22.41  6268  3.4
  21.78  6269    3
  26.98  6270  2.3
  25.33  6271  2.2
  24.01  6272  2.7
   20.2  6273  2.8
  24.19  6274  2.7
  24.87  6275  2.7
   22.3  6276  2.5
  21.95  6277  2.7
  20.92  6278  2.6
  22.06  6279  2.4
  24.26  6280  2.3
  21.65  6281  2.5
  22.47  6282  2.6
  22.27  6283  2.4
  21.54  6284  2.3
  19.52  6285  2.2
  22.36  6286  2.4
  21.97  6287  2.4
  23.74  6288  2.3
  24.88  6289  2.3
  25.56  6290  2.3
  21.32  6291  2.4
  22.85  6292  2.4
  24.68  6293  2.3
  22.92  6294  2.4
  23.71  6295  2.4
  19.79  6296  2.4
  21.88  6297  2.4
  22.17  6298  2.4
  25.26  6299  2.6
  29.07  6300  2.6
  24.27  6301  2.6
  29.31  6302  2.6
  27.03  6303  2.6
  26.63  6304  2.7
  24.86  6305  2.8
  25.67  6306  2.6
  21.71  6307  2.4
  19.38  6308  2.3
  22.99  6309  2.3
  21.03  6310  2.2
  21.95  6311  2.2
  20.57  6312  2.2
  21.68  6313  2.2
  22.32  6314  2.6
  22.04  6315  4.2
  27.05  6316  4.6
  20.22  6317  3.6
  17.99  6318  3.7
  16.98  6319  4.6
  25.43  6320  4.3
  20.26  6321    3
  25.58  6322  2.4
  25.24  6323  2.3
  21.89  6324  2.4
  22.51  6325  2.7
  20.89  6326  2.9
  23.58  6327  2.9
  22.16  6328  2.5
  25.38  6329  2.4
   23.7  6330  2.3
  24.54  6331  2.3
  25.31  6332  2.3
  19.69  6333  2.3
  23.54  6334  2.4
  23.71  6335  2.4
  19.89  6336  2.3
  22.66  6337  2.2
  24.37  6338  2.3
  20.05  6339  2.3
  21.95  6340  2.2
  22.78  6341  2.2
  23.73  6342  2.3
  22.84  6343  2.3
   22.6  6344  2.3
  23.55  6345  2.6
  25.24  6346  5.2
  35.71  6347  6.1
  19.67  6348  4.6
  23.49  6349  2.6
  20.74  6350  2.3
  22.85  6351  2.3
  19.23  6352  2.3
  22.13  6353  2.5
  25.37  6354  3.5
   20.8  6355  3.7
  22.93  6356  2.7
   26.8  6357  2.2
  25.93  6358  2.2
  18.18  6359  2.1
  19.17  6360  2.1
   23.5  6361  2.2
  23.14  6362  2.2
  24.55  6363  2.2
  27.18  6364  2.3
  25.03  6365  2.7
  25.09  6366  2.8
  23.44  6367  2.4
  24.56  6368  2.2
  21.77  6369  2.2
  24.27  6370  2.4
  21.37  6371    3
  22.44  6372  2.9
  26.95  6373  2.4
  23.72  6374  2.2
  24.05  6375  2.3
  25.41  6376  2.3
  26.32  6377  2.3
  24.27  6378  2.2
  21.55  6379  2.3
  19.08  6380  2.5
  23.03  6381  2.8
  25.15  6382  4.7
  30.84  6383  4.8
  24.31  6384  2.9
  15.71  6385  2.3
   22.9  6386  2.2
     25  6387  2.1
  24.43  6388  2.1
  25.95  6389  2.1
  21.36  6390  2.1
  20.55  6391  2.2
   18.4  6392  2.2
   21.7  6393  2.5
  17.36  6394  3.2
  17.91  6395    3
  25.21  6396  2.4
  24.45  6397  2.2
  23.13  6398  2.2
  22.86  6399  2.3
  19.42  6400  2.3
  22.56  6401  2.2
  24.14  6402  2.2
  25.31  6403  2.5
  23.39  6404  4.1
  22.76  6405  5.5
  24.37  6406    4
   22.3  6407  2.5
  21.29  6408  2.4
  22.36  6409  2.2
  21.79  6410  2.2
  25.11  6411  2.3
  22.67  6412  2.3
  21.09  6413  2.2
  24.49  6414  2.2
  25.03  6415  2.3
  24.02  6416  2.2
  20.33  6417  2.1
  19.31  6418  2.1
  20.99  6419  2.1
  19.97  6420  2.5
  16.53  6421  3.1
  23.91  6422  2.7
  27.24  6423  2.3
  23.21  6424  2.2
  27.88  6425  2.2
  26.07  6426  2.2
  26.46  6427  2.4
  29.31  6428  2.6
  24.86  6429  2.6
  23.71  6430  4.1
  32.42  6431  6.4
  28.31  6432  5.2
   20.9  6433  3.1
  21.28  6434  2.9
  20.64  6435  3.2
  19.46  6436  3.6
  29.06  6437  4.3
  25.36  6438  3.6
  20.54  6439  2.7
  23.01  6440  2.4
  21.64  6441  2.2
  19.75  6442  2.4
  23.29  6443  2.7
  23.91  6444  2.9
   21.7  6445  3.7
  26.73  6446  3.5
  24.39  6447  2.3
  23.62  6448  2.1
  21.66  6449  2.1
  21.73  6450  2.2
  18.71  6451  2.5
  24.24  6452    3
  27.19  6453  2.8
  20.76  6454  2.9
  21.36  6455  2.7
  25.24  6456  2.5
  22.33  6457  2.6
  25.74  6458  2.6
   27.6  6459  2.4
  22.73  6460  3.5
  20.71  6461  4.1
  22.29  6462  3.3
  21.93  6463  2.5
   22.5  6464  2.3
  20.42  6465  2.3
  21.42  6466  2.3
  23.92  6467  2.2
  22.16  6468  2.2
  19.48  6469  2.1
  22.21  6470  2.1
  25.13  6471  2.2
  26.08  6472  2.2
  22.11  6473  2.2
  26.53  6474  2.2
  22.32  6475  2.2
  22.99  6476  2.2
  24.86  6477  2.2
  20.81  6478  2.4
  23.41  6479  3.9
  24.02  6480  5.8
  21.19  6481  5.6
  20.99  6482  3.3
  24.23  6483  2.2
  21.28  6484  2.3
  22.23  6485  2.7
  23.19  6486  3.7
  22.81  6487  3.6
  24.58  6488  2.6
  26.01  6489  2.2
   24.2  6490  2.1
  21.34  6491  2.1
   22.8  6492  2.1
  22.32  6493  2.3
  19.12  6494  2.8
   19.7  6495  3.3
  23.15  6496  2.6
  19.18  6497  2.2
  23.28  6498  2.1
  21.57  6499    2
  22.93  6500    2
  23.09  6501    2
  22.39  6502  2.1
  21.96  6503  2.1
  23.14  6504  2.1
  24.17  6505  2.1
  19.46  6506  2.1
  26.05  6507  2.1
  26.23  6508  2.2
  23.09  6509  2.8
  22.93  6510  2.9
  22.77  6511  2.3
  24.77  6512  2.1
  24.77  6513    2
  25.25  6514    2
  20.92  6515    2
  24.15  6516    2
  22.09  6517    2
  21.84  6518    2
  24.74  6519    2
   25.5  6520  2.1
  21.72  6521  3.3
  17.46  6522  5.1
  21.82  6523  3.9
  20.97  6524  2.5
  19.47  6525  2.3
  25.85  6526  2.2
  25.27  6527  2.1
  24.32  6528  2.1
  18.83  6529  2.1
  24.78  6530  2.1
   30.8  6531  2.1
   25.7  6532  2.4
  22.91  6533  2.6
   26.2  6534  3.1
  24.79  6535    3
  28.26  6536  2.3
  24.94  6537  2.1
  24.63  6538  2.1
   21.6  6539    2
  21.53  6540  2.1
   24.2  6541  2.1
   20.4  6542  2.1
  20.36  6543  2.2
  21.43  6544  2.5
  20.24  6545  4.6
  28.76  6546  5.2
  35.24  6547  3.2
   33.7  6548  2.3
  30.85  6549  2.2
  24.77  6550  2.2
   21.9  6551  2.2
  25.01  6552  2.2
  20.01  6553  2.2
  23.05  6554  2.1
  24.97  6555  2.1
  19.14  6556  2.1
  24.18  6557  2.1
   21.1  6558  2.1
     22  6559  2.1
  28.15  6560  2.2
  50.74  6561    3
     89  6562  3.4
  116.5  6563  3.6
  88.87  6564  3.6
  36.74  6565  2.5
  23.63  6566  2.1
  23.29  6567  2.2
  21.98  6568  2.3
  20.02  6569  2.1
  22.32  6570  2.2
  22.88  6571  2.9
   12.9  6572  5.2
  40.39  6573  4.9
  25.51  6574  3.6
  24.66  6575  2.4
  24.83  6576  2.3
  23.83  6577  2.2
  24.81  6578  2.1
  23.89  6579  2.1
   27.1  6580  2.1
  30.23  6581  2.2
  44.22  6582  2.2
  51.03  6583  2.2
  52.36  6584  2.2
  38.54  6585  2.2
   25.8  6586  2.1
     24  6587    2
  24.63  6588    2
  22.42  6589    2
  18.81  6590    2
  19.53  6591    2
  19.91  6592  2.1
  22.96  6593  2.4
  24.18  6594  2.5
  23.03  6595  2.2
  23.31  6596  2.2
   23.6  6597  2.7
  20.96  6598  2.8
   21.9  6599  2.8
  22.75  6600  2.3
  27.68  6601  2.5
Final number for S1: 0.18 mag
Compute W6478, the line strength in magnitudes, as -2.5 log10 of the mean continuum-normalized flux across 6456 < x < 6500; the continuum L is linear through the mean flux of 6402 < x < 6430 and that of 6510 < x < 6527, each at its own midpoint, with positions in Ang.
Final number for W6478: 0.02 mag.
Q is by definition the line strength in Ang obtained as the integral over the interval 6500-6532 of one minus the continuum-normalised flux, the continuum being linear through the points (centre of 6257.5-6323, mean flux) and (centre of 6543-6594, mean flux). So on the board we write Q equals 6.8 Ang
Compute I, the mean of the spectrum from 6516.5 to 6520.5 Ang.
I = 23.5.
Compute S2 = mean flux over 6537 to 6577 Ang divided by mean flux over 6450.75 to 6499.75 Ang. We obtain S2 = 1.35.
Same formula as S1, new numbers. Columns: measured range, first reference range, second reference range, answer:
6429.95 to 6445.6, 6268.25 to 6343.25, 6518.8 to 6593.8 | 0.111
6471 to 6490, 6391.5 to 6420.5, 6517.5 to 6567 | 0.118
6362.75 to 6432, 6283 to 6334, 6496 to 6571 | 0.055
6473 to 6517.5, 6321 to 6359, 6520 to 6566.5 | 0.223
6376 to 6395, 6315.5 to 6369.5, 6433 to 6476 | 0.019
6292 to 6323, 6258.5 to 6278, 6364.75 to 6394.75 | 0.016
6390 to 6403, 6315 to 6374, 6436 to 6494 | 0.071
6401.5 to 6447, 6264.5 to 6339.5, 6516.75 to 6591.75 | 0.100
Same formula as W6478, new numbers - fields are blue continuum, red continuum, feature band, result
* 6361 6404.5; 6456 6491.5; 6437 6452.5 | 0.01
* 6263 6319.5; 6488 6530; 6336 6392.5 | -0.01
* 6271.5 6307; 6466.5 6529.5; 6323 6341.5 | 0.03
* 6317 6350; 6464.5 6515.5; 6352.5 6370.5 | -0.03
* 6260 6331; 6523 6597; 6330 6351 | 0.04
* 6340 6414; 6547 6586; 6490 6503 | 0.33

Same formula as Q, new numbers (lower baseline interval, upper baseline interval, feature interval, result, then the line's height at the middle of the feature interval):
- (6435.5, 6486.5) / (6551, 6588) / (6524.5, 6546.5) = 4.6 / 30.2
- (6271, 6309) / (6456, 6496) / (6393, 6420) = 0.8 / 23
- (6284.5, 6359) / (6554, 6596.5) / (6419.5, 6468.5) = 7.0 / 27.4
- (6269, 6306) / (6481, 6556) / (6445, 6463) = 0.2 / 23.5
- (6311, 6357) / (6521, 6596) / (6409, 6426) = 1.5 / 25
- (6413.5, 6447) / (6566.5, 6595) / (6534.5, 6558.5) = 1.7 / 26.2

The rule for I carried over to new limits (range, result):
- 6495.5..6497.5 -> 21.2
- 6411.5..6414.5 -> 22.8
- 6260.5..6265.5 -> 23.9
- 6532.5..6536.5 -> 25.5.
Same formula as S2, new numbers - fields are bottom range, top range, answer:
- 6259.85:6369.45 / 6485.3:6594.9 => 1.16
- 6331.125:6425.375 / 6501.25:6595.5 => 1.20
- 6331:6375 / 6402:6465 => 1.00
